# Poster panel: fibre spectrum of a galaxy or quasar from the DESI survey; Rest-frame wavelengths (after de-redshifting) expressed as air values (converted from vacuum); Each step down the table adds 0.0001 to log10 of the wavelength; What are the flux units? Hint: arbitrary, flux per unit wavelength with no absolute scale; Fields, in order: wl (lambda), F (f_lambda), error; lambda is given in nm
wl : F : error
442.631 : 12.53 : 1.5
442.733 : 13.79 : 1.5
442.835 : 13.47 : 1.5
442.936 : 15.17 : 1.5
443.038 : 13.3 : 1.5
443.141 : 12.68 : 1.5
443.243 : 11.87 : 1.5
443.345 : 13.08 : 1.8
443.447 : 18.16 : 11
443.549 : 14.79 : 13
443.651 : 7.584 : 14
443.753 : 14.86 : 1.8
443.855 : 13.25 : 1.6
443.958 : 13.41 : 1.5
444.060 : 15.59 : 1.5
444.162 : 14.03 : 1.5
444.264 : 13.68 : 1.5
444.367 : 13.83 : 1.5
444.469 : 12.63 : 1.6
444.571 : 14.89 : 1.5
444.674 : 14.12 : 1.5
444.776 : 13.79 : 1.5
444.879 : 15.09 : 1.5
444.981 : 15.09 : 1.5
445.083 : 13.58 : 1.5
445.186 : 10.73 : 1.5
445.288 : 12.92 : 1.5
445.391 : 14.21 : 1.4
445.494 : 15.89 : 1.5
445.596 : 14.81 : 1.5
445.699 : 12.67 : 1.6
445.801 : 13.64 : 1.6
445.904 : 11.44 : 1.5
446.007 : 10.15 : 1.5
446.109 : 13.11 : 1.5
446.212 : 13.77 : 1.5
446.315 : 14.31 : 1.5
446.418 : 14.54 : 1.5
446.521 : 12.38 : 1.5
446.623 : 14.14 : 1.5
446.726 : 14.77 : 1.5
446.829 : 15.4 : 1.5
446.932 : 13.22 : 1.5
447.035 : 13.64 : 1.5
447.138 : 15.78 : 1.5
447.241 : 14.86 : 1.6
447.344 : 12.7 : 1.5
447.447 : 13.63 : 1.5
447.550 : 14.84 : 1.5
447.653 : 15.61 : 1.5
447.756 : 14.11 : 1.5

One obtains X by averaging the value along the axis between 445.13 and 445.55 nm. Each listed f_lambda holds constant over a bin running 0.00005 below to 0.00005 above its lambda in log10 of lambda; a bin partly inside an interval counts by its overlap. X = 13.4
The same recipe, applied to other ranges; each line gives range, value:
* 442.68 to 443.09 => 13.9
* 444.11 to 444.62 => 13.8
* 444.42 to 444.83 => 13.9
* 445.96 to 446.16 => 11.7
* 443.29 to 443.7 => 13.4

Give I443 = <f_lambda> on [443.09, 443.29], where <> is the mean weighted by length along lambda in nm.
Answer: 12.3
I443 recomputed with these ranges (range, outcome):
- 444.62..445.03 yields 14.5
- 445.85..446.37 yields 12.6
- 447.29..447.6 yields 13.7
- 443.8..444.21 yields 14.1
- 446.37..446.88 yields 14.3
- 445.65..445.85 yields 13.2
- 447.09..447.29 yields 15.3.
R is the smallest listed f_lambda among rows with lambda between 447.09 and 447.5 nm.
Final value 12.7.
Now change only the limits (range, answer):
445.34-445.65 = 14.21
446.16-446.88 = 12.38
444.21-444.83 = 12.63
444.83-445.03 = 15.09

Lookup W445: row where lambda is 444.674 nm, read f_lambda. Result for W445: 14.12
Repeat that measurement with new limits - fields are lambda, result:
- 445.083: 13.58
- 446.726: 14.77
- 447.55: 14.84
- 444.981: 15.09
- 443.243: 11.87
